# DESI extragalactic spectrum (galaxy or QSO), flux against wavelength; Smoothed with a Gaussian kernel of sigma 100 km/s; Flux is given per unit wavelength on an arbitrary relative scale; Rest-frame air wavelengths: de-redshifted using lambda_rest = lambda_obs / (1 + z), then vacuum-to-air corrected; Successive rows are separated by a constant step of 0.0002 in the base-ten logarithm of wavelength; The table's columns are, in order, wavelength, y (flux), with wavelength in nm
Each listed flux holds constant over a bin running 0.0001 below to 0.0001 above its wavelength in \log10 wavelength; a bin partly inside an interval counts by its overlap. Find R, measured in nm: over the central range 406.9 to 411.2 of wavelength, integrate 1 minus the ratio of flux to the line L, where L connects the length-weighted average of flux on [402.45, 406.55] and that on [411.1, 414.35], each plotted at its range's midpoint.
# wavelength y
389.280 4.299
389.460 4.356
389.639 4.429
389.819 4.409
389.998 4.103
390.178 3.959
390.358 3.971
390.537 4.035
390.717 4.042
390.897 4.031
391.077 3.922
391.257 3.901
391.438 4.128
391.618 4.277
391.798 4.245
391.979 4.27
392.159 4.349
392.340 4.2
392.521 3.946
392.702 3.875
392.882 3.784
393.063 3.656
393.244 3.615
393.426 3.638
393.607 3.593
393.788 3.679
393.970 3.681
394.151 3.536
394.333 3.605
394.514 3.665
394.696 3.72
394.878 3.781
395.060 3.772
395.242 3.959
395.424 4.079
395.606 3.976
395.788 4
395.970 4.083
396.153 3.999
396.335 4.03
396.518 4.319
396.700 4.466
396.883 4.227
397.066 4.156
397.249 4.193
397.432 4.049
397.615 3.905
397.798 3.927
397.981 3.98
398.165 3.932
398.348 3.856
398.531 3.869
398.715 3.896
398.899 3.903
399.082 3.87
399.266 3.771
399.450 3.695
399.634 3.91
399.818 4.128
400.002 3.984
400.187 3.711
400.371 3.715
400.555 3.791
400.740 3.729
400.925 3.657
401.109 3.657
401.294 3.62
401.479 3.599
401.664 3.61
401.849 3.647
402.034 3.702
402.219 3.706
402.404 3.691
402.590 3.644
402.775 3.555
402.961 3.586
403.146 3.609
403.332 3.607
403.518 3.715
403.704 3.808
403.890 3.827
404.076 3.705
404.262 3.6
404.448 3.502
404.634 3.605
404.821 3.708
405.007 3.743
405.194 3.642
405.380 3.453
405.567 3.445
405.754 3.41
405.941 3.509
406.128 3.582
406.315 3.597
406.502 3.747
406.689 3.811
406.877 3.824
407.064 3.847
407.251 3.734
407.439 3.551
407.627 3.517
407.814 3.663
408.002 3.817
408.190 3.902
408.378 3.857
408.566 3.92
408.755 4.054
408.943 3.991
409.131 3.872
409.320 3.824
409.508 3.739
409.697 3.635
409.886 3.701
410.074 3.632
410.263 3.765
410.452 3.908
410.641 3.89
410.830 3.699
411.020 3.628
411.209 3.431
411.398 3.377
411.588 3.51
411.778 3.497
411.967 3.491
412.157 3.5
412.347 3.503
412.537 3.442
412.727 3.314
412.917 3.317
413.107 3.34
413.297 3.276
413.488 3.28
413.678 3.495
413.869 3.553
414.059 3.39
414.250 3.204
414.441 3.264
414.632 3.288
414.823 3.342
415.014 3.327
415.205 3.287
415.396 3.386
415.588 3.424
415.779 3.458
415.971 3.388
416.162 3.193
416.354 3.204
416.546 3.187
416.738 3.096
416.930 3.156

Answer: -0.334 nm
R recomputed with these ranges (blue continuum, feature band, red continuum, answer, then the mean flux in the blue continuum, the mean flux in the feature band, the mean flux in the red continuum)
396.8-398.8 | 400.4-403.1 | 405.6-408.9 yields 0.158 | 4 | 3.66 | 3.73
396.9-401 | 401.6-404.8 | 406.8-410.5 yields 0.161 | 3.9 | 3.66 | 3.79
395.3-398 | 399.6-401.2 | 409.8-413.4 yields 0.061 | 4.1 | 3.81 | 3.54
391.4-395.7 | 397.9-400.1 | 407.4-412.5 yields -0.048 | 3.87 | 3.9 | 3.7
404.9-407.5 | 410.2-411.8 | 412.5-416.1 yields -0.077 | 3.64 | 3.64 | 3.35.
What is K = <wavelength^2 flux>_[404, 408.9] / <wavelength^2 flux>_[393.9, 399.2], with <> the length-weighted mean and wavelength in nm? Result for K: 0.98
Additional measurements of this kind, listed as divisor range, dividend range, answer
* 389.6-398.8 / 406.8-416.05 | 0.98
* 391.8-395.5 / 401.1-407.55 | 1.00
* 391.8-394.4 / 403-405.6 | 1.01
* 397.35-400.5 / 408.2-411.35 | 1.03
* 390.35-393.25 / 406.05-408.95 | 1.01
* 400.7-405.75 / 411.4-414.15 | 0.99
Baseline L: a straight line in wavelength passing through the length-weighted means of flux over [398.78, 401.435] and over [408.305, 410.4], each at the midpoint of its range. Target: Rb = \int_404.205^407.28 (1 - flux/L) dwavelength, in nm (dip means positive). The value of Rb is 0.14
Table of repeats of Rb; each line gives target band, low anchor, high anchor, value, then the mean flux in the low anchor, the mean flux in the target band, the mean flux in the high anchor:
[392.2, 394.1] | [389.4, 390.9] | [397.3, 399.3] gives 0.14 nm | 4.15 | 3.78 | 3.92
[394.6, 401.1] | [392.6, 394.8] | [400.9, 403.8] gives -0.49 nm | 3.67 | 3.94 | 3.65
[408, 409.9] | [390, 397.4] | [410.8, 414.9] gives -0.18 nm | 3.96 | 3.85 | 3.41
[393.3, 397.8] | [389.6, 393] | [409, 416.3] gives 0.06 nm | 4.09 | 3.92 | 3.49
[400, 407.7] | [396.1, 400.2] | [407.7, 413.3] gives 0.36 nm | 4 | 3.66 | 3.66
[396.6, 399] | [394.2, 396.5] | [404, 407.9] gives -0.12 nm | 3.9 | 4.03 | 3.63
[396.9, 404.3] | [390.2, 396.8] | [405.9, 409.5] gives 0.12 nm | 3.94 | 3.79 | 3.77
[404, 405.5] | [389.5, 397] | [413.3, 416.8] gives 0.01 nm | 3.98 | 3.62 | 3.32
